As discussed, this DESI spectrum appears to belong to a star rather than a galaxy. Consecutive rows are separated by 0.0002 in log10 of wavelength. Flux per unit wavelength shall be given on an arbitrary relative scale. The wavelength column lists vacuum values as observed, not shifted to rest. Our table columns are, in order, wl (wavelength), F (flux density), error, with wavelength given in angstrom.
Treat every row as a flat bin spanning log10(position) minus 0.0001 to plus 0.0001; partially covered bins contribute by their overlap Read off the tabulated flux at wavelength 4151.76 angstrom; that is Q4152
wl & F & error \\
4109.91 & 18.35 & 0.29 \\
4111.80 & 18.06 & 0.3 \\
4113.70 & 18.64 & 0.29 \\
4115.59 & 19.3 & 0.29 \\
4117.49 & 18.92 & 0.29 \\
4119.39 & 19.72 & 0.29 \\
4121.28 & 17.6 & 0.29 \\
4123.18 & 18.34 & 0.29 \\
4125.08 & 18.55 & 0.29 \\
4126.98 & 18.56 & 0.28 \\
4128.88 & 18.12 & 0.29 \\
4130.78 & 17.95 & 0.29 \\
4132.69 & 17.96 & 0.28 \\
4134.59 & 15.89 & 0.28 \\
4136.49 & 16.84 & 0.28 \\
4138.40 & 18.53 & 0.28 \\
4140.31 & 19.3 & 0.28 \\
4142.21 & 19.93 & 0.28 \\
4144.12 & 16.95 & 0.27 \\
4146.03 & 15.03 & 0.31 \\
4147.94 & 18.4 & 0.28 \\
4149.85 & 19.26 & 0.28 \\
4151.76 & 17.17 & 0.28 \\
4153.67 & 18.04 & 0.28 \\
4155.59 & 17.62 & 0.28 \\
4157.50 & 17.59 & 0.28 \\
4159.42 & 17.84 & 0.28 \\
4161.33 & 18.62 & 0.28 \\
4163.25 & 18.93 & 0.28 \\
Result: 17.17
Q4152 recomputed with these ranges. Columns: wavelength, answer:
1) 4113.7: 18.64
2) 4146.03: 15.03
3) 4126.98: 18.56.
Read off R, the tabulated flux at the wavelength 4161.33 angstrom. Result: 18.62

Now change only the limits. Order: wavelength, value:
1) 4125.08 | 18.55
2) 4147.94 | 18.4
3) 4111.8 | 18.06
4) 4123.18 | 18.34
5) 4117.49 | 18.92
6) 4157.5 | 17.59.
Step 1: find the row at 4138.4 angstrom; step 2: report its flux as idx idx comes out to 18.53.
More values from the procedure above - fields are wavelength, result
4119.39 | 19.72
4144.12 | 16.95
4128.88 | 18.12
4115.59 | 19.3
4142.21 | 19.93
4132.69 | 17.96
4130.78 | 17.95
